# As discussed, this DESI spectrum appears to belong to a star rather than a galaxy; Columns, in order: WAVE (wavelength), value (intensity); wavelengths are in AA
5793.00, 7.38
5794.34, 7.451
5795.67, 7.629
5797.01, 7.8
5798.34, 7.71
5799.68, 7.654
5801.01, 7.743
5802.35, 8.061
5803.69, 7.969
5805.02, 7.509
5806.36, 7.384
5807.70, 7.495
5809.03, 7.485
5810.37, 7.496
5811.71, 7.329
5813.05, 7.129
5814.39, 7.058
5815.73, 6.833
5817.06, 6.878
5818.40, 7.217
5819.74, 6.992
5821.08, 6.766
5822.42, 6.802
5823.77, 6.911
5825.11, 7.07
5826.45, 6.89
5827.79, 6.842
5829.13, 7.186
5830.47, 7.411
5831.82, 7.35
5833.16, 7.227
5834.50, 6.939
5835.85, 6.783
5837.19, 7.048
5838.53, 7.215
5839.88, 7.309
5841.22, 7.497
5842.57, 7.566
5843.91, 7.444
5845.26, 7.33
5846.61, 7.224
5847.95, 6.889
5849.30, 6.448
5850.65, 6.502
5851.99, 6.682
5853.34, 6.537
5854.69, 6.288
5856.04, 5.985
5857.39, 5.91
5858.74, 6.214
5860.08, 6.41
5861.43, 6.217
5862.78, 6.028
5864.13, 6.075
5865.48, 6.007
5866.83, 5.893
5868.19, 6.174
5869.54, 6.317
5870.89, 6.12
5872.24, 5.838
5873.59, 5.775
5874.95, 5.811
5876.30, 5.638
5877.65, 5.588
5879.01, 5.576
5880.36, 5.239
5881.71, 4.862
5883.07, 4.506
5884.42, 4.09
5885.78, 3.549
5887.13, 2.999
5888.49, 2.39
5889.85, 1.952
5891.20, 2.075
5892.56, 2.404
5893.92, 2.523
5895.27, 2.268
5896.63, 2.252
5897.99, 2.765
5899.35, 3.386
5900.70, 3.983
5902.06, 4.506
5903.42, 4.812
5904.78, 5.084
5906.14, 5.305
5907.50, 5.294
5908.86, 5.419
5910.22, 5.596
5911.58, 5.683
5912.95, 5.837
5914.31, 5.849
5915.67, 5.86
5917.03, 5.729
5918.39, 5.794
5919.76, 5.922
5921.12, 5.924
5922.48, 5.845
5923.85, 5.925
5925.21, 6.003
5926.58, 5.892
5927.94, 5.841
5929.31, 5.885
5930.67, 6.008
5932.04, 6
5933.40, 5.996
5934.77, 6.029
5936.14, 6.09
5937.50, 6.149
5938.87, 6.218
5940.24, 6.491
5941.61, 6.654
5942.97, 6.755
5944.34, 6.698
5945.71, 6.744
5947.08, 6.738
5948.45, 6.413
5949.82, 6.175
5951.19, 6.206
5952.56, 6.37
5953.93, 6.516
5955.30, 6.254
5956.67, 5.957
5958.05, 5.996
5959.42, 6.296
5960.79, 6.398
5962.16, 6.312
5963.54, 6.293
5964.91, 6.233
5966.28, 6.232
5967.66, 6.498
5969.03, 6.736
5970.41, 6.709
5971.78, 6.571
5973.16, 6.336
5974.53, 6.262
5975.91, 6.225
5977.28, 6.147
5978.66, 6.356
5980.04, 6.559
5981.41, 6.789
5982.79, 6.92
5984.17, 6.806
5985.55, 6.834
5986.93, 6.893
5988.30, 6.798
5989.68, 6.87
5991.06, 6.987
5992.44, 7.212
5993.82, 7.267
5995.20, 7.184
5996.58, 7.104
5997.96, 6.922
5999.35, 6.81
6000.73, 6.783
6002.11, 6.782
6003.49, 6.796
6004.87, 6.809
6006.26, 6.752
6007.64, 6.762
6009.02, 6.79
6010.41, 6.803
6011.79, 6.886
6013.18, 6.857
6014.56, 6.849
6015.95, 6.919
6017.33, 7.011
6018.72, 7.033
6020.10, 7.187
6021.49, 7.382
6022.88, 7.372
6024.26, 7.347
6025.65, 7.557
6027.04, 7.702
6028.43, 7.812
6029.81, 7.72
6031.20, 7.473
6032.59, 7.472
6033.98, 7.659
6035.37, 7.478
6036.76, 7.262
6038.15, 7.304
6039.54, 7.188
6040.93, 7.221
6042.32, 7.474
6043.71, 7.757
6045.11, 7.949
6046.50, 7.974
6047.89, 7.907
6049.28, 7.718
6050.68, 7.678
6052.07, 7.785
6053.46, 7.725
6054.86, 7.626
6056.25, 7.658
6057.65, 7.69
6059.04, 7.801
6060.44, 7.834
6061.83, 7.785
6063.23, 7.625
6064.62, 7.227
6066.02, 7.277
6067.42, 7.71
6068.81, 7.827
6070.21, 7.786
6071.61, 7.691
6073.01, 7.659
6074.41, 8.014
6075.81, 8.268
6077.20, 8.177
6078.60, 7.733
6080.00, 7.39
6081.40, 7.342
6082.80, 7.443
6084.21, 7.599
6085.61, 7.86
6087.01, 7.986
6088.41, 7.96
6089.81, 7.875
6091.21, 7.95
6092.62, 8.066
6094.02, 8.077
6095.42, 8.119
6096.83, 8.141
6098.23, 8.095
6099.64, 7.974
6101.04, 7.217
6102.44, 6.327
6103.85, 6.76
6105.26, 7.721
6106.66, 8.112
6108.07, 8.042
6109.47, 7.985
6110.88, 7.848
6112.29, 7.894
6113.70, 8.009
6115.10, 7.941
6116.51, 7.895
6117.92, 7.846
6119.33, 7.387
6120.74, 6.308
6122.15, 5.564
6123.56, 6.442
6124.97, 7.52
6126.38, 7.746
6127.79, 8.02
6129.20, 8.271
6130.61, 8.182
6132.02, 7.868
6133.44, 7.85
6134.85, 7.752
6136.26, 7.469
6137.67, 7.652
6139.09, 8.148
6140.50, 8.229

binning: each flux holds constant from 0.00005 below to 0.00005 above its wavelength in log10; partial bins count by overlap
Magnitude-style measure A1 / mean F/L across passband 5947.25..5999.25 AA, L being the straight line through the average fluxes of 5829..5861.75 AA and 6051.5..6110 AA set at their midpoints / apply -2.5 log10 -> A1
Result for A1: 0.12 mag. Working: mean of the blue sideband 6.87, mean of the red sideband 7.74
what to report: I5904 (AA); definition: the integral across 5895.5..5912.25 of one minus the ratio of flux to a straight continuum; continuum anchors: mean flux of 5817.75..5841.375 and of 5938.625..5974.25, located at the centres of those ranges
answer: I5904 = 5.6 AA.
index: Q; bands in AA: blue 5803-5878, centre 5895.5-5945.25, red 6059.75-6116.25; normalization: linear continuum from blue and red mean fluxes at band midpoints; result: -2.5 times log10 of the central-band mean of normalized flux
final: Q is 0.27 mag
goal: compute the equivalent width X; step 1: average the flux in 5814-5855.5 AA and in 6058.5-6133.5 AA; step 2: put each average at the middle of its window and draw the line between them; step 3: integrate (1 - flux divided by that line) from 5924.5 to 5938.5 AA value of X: 2.4 AA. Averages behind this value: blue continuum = 7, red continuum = 7.68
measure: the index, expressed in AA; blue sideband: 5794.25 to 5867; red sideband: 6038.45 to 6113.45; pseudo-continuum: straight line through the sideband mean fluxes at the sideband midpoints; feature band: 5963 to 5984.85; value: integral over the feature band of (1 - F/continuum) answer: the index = 2.8 AA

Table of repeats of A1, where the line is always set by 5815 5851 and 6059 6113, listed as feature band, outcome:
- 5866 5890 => 0.40 mag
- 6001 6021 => 0.10 mag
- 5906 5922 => 0.27 mag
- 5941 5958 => 0.15 mag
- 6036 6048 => 0.01 mag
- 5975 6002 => 0.10 mag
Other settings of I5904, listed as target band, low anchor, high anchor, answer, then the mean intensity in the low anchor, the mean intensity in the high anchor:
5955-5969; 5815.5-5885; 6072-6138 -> 1.5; 6.47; 7.69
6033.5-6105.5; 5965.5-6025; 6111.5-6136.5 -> -4.4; 6.82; 7.56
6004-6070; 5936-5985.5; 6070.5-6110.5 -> -1.8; 6.43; 7.77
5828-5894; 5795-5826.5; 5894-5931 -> 4.7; 7.33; 5.09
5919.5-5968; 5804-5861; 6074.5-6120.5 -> 7.3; 6.99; 7.77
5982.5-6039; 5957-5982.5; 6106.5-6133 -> -3.2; 6.39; 7.62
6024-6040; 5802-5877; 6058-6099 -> 0.2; 6.8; 7.8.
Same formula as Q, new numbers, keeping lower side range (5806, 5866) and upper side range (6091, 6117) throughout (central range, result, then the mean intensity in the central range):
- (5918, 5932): 0.21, 5.91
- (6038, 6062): -0.01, 7.68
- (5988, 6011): 0.08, 6.91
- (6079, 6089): 0.01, 7.65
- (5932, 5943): 0.16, 6.26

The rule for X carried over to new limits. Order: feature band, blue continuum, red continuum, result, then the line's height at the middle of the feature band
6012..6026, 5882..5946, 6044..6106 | -0.73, 6.78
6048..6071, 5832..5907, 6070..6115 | -0.75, 7.44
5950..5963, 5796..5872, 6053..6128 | 1.84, 7.28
